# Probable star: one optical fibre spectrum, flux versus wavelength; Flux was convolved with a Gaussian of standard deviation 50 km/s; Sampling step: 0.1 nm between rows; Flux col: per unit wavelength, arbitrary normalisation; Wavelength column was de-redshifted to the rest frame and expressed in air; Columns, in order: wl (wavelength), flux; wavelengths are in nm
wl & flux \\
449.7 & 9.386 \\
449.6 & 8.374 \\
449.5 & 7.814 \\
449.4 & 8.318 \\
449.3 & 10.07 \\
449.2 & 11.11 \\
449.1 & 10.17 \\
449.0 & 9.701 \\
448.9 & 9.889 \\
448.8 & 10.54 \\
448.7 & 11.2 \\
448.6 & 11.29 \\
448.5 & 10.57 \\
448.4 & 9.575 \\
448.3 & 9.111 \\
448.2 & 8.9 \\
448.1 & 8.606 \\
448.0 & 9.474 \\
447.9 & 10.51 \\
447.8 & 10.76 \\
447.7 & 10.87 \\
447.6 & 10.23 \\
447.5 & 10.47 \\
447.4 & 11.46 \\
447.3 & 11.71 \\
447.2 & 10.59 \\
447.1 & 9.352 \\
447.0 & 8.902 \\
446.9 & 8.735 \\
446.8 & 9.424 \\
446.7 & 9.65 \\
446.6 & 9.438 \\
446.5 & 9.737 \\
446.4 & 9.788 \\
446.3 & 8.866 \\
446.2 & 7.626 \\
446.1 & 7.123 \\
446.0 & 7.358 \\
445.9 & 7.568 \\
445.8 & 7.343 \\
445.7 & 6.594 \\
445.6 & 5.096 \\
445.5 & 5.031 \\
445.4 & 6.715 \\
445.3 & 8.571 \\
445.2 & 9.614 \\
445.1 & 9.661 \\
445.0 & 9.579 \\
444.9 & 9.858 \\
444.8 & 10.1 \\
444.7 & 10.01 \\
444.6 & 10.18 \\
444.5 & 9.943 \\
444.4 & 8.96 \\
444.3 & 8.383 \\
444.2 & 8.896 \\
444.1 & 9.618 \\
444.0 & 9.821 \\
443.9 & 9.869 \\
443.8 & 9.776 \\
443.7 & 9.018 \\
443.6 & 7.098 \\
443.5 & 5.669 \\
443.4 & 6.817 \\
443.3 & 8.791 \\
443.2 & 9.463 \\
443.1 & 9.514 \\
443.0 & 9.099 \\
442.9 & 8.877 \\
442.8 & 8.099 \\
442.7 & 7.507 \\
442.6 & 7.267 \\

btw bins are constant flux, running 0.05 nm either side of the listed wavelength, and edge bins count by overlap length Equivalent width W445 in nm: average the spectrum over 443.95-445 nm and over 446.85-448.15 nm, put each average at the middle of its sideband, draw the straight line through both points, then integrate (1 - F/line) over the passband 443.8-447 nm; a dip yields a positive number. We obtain 0.34 nm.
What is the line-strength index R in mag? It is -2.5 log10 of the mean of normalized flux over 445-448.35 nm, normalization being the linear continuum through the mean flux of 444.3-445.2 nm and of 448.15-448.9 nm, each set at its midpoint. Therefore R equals 0.11 mag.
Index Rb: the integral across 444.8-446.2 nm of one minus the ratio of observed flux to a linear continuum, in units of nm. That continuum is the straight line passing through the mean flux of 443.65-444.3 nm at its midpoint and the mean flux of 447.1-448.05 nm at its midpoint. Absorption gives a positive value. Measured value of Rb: 0.299 nm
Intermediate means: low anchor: 9.41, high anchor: 10.6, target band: 7.78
